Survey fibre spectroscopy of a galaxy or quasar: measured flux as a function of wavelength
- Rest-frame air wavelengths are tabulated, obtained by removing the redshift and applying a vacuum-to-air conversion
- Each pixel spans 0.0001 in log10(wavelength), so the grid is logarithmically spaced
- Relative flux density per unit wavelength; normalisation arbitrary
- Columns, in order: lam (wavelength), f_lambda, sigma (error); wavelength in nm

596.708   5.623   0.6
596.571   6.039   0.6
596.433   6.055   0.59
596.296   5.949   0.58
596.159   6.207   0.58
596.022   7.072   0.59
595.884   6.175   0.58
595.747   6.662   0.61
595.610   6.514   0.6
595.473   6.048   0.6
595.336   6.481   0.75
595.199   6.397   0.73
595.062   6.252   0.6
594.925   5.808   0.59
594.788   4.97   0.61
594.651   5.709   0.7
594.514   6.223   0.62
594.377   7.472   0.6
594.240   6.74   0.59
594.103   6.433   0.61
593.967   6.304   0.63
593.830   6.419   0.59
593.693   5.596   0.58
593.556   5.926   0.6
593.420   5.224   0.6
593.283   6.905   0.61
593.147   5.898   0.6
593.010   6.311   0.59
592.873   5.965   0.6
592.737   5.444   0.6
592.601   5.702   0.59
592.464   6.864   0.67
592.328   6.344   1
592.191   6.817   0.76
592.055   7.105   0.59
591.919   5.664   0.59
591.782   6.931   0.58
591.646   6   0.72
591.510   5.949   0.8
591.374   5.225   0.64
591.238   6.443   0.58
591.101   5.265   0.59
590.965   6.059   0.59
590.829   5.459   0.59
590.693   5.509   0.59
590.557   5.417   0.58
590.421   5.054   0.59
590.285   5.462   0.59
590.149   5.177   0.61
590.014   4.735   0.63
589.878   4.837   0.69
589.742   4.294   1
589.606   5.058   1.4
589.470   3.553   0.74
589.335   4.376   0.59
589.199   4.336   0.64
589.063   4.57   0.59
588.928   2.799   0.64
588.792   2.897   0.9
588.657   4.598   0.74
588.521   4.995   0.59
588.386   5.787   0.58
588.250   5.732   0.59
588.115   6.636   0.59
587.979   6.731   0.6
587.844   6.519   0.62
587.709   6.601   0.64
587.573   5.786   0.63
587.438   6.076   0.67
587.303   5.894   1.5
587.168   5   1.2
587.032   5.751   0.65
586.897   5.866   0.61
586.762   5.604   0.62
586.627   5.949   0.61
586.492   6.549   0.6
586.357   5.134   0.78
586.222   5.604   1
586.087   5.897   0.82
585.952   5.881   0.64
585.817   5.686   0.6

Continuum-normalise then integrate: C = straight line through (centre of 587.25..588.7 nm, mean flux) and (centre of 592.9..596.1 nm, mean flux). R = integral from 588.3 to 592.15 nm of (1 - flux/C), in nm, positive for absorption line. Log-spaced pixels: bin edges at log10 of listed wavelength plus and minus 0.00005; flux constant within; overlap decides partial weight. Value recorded 0.585 nm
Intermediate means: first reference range 5.96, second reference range 6.24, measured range 5.14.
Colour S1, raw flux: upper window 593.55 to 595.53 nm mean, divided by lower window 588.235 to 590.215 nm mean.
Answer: 1.38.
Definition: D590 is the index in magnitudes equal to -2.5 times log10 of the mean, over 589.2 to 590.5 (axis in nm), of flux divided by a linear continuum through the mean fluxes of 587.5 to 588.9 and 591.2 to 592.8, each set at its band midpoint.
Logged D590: 0.23 mag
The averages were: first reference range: 5.55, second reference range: 6.21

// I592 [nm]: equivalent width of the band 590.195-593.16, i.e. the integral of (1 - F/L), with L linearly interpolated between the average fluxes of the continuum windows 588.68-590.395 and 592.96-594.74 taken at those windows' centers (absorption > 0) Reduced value -0.37 nm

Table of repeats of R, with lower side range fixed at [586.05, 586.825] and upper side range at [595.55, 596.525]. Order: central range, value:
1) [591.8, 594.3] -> -0.013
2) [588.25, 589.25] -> 0.261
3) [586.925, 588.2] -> -0.053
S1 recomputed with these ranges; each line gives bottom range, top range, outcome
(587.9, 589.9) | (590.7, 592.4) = 1.28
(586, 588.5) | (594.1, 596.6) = 1.06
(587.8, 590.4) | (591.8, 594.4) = 1.28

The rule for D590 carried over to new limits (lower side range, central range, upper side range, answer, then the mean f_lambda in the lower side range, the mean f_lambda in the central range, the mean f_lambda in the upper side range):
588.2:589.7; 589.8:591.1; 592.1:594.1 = -0.053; 4.41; 5.29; 6.15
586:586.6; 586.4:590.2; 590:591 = 0.075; 5.81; 5.24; 5.37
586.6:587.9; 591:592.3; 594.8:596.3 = -0.009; 5.9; 6.16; 6.29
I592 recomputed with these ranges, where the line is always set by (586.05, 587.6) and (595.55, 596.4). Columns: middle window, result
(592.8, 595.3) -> 0.05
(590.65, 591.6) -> 0.06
